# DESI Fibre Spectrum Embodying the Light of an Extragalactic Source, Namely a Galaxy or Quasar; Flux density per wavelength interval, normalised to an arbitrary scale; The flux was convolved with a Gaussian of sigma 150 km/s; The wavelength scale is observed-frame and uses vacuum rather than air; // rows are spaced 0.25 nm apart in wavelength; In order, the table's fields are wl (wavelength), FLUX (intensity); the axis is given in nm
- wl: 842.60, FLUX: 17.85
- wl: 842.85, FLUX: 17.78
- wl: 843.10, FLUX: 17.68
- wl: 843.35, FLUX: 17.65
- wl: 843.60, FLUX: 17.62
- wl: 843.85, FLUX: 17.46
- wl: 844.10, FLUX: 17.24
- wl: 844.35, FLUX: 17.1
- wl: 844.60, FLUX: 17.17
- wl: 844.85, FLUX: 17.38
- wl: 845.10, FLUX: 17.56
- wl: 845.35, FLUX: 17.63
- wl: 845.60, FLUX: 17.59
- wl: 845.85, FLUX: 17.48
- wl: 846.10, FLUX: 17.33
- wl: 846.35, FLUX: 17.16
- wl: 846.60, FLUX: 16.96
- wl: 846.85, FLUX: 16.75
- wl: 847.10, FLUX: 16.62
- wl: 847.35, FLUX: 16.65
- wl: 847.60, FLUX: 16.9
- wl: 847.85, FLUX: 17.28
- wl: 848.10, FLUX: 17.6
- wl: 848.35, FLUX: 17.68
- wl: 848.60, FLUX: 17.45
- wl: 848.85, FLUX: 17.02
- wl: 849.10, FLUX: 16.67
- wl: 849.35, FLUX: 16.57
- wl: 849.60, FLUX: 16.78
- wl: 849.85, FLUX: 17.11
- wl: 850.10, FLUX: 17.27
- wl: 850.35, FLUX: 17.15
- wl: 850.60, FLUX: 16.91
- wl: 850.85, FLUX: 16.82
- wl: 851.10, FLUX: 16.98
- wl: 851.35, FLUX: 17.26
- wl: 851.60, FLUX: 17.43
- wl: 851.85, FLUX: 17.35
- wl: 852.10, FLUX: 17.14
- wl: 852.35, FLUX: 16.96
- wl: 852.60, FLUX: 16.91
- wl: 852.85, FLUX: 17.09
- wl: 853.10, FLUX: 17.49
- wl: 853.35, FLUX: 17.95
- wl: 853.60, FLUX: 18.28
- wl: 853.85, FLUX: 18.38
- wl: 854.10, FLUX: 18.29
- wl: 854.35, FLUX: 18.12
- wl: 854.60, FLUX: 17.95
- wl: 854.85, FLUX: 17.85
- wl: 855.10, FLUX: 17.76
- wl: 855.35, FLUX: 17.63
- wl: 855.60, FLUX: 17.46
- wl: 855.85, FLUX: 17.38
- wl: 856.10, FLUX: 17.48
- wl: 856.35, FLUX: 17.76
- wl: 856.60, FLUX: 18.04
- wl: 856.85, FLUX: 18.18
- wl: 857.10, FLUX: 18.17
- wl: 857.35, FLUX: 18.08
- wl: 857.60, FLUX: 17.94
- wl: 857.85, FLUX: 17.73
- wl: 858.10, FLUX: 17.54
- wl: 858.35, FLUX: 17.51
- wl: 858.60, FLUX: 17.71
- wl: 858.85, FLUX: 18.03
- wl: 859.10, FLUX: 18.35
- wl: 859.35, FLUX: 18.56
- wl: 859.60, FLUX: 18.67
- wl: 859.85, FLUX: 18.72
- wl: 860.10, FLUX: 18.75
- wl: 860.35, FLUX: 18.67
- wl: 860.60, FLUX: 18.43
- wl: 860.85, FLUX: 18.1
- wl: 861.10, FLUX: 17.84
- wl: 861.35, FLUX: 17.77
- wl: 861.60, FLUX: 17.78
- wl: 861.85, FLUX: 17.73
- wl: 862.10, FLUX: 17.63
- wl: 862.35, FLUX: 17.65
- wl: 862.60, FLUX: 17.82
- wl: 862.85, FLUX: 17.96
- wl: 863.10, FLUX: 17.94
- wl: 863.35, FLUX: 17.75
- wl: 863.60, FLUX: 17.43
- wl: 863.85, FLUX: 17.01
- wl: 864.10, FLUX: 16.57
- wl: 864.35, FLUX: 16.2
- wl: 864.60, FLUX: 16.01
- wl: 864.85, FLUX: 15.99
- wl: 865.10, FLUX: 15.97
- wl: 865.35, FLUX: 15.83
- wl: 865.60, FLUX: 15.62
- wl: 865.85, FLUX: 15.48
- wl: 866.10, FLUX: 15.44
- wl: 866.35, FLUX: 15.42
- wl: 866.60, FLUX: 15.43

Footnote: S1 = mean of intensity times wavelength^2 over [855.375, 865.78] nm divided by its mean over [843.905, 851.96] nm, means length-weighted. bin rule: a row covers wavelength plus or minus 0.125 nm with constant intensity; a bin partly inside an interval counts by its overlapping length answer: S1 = 1.06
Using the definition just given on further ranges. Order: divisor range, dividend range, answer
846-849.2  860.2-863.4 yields 1.09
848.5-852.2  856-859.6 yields 1.07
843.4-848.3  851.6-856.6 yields 1.04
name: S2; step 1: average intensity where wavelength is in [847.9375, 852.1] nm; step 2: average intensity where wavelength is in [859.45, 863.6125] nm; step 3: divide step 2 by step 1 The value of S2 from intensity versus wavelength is 1.05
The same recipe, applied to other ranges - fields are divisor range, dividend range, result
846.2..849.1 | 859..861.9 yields 1.07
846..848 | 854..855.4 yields 1.06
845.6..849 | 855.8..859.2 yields 1.04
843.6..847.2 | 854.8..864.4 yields 1.03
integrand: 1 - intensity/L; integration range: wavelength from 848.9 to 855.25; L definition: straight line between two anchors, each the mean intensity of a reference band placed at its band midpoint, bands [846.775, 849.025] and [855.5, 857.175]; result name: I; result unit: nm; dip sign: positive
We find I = 0.02 nm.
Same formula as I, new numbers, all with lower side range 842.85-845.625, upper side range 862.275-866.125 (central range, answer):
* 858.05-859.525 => -0.10 nm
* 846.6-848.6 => 0.03 nm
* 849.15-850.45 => 0.02 nm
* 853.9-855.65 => -0.09 nm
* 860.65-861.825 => -0.08 nm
